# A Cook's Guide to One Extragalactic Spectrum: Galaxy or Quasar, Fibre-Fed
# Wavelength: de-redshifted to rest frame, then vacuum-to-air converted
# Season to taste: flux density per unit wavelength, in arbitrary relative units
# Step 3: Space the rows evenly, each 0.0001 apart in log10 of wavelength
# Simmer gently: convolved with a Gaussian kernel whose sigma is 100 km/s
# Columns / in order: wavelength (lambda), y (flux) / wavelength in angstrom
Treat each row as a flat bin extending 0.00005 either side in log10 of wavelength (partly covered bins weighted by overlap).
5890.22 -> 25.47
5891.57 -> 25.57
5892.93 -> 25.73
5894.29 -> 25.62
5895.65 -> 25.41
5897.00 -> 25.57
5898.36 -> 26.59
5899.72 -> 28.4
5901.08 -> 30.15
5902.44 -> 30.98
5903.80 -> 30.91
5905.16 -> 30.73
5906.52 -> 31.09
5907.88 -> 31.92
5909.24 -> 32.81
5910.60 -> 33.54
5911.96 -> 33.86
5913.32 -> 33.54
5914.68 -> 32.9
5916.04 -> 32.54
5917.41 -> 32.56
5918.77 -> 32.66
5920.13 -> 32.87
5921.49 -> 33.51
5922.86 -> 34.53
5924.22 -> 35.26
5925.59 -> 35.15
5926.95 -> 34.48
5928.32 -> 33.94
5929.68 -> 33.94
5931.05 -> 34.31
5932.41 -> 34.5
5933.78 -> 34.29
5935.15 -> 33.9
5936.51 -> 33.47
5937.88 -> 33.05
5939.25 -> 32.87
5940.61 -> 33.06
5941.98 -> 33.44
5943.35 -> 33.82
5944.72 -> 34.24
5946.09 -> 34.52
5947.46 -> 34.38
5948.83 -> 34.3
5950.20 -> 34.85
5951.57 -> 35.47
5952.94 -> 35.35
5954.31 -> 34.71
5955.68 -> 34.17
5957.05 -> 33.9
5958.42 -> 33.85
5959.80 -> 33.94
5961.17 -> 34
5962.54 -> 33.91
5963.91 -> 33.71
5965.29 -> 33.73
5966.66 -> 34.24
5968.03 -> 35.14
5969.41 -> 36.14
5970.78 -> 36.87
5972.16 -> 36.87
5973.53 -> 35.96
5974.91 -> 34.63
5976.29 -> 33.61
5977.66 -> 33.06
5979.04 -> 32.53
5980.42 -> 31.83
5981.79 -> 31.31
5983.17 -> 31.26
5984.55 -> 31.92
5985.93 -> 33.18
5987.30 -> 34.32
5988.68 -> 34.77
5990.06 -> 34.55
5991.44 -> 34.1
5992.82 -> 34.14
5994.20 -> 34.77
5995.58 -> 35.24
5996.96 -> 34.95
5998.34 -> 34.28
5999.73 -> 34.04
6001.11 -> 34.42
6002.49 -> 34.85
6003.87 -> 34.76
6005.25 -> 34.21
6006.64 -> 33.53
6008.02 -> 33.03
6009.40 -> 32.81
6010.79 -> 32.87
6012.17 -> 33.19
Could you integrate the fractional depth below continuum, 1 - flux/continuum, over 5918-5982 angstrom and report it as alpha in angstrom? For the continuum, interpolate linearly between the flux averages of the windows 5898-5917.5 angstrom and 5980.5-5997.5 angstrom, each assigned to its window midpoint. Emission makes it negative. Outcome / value -3.0 angstrom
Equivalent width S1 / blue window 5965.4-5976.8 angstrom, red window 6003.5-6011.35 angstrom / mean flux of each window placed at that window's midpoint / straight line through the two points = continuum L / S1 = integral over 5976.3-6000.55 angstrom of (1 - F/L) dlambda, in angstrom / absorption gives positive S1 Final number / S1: 0.6 angstrom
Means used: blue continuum 35.4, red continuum 33.5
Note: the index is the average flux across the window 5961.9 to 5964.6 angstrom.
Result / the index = 33.8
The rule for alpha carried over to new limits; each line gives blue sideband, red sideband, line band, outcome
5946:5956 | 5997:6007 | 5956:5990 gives 0.61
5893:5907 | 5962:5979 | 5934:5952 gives -0.94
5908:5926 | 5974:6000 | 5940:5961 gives -0.46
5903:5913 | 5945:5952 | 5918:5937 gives -0.40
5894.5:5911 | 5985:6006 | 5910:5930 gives -2.06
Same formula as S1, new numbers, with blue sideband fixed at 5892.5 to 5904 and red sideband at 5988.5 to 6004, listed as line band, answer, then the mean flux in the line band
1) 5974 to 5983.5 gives 0.2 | 32.7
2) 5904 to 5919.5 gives -2.1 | 32.5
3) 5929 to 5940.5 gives -1.4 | 33.8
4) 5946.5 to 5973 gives -2.3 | 34.7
